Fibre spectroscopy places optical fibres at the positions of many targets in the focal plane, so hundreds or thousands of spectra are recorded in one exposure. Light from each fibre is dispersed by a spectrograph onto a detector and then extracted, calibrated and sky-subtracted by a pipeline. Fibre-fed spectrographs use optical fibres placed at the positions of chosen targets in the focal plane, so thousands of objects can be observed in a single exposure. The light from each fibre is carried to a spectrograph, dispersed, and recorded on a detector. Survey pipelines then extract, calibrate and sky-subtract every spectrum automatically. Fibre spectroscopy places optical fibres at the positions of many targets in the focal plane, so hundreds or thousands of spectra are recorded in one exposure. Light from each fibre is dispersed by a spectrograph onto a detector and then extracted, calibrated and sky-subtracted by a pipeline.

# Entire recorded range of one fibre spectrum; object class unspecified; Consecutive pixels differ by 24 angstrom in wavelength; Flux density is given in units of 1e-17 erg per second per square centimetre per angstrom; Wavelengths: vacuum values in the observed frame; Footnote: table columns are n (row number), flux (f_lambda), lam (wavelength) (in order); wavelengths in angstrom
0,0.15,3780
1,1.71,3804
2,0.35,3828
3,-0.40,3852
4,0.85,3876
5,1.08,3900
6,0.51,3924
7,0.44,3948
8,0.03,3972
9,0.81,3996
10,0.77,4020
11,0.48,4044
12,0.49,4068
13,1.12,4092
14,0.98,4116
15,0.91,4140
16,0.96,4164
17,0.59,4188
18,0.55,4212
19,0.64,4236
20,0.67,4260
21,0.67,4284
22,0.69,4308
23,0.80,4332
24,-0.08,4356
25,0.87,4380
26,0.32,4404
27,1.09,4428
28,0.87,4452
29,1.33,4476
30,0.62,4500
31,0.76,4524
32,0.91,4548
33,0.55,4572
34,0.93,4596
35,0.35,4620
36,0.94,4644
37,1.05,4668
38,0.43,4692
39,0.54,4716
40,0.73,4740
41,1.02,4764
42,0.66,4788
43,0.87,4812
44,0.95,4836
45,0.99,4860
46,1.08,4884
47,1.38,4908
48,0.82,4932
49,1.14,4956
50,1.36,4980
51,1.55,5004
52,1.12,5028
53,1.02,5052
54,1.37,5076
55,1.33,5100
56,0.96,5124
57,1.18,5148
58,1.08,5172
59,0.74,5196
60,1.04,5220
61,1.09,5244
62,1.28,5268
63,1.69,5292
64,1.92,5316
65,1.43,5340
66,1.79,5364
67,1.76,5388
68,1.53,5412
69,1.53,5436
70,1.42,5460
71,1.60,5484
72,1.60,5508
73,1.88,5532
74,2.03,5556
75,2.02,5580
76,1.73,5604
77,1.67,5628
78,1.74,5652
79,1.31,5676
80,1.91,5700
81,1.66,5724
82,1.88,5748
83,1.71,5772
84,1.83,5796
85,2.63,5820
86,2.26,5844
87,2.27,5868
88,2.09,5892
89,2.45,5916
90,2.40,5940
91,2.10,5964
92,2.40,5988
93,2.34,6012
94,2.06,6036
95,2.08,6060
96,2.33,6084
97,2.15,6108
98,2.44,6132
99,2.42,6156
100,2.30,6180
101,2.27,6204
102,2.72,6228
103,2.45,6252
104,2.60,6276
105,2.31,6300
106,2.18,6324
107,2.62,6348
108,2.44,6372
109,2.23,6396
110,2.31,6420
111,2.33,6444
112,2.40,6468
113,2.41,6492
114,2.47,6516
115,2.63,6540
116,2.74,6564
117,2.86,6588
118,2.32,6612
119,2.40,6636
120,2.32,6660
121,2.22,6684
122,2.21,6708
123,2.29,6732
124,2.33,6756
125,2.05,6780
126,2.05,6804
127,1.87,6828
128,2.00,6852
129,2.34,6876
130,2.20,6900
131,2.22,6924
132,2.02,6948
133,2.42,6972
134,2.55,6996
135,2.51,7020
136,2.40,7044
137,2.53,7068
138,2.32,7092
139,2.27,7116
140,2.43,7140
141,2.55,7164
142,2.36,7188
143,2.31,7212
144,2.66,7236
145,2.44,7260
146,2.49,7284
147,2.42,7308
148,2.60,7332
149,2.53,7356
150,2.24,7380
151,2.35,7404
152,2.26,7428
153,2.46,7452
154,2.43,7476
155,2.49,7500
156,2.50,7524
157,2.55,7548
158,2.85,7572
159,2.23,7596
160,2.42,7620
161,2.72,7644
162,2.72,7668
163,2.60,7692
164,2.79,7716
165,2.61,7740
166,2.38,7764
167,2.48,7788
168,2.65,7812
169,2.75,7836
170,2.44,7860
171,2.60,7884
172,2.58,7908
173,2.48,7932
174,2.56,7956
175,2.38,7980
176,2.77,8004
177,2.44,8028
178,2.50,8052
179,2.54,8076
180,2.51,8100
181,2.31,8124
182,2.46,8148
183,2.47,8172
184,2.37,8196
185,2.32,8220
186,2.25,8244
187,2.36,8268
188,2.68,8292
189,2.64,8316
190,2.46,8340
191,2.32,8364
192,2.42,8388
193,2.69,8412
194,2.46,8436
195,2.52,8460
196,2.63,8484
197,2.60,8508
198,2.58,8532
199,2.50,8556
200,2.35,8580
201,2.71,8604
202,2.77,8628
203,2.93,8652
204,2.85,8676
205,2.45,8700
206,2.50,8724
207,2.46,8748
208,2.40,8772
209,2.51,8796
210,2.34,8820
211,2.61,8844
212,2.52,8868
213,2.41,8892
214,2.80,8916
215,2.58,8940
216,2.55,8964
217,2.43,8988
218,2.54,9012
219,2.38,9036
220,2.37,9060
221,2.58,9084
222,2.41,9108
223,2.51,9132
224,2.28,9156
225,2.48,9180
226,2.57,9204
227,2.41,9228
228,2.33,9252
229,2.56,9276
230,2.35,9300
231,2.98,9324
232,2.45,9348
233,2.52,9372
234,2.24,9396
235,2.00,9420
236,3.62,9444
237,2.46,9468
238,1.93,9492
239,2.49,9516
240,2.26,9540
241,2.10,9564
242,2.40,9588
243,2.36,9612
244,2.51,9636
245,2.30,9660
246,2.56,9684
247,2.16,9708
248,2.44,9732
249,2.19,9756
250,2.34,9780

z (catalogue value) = 0.32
